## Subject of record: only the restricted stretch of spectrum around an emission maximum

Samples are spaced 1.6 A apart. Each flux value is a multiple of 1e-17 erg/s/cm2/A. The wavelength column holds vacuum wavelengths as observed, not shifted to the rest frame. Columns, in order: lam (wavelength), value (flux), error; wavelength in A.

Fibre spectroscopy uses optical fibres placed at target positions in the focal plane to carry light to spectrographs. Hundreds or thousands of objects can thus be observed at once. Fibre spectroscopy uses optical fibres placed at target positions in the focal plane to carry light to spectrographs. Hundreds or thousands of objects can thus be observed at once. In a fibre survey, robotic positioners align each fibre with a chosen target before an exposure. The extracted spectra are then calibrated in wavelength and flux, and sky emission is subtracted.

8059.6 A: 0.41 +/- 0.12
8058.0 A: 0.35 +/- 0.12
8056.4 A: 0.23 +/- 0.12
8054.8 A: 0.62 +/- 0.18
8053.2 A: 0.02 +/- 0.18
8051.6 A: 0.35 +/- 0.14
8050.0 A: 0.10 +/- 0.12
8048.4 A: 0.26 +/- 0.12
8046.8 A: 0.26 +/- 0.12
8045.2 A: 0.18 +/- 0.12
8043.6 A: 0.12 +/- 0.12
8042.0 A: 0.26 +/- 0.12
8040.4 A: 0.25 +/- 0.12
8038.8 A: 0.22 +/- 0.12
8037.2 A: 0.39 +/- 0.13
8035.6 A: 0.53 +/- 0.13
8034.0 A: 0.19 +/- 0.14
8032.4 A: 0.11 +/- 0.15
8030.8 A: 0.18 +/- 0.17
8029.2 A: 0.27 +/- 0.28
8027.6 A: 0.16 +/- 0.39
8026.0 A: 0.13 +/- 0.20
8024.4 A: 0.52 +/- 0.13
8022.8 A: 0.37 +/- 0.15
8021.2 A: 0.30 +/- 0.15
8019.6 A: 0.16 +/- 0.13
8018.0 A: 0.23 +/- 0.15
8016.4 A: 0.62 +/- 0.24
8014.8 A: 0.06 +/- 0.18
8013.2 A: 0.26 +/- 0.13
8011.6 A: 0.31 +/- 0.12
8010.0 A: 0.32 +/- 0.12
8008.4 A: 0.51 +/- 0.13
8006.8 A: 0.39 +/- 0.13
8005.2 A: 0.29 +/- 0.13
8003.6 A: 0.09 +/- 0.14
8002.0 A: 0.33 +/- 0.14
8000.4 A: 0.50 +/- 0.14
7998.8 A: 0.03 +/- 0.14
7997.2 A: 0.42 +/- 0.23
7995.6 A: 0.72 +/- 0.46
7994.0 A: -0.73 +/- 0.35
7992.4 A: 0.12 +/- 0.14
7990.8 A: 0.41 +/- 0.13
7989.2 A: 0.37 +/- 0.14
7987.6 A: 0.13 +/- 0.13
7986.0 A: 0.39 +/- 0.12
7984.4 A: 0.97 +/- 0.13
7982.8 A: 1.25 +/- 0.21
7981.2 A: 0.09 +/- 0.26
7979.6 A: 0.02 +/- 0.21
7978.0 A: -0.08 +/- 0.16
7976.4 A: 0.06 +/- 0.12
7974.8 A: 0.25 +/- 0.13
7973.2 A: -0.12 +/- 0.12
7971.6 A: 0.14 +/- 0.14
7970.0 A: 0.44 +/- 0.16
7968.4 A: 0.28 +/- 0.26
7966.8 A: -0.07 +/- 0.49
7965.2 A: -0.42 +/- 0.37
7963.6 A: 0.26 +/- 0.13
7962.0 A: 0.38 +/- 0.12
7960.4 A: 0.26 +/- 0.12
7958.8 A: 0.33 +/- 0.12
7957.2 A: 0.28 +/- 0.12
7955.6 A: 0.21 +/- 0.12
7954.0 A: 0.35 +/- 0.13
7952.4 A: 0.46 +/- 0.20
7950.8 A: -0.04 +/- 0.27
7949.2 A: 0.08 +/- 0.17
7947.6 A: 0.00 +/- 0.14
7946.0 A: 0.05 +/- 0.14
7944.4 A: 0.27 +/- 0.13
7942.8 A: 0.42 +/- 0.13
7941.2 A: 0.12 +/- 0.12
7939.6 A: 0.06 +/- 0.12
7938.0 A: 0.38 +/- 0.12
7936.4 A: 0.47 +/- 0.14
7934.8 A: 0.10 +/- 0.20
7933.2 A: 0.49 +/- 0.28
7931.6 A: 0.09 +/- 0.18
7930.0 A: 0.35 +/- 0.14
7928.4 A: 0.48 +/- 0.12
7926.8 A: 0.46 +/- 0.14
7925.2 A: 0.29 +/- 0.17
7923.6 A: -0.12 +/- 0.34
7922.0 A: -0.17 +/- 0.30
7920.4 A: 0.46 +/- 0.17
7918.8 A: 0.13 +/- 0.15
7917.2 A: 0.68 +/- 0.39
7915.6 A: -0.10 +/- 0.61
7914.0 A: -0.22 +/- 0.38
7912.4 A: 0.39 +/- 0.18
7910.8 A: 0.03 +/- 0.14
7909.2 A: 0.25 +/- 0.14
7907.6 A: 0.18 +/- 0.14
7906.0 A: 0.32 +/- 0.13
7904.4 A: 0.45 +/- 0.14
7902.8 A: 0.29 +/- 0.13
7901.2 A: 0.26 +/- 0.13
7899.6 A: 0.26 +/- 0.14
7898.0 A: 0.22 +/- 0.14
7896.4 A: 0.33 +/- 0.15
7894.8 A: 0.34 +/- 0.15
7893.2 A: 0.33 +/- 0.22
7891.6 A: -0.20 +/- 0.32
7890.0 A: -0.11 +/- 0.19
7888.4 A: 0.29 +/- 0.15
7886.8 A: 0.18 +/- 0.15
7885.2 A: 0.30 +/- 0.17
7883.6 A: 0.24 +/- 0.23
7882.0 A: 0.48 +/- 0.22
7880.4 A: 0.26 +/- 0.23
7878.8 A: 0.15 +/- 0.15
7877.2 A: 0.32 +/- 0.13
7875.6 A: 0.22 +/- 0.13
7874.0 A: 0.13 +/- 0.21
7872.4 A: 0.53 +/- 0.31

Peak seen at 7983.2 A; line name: H-gamma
